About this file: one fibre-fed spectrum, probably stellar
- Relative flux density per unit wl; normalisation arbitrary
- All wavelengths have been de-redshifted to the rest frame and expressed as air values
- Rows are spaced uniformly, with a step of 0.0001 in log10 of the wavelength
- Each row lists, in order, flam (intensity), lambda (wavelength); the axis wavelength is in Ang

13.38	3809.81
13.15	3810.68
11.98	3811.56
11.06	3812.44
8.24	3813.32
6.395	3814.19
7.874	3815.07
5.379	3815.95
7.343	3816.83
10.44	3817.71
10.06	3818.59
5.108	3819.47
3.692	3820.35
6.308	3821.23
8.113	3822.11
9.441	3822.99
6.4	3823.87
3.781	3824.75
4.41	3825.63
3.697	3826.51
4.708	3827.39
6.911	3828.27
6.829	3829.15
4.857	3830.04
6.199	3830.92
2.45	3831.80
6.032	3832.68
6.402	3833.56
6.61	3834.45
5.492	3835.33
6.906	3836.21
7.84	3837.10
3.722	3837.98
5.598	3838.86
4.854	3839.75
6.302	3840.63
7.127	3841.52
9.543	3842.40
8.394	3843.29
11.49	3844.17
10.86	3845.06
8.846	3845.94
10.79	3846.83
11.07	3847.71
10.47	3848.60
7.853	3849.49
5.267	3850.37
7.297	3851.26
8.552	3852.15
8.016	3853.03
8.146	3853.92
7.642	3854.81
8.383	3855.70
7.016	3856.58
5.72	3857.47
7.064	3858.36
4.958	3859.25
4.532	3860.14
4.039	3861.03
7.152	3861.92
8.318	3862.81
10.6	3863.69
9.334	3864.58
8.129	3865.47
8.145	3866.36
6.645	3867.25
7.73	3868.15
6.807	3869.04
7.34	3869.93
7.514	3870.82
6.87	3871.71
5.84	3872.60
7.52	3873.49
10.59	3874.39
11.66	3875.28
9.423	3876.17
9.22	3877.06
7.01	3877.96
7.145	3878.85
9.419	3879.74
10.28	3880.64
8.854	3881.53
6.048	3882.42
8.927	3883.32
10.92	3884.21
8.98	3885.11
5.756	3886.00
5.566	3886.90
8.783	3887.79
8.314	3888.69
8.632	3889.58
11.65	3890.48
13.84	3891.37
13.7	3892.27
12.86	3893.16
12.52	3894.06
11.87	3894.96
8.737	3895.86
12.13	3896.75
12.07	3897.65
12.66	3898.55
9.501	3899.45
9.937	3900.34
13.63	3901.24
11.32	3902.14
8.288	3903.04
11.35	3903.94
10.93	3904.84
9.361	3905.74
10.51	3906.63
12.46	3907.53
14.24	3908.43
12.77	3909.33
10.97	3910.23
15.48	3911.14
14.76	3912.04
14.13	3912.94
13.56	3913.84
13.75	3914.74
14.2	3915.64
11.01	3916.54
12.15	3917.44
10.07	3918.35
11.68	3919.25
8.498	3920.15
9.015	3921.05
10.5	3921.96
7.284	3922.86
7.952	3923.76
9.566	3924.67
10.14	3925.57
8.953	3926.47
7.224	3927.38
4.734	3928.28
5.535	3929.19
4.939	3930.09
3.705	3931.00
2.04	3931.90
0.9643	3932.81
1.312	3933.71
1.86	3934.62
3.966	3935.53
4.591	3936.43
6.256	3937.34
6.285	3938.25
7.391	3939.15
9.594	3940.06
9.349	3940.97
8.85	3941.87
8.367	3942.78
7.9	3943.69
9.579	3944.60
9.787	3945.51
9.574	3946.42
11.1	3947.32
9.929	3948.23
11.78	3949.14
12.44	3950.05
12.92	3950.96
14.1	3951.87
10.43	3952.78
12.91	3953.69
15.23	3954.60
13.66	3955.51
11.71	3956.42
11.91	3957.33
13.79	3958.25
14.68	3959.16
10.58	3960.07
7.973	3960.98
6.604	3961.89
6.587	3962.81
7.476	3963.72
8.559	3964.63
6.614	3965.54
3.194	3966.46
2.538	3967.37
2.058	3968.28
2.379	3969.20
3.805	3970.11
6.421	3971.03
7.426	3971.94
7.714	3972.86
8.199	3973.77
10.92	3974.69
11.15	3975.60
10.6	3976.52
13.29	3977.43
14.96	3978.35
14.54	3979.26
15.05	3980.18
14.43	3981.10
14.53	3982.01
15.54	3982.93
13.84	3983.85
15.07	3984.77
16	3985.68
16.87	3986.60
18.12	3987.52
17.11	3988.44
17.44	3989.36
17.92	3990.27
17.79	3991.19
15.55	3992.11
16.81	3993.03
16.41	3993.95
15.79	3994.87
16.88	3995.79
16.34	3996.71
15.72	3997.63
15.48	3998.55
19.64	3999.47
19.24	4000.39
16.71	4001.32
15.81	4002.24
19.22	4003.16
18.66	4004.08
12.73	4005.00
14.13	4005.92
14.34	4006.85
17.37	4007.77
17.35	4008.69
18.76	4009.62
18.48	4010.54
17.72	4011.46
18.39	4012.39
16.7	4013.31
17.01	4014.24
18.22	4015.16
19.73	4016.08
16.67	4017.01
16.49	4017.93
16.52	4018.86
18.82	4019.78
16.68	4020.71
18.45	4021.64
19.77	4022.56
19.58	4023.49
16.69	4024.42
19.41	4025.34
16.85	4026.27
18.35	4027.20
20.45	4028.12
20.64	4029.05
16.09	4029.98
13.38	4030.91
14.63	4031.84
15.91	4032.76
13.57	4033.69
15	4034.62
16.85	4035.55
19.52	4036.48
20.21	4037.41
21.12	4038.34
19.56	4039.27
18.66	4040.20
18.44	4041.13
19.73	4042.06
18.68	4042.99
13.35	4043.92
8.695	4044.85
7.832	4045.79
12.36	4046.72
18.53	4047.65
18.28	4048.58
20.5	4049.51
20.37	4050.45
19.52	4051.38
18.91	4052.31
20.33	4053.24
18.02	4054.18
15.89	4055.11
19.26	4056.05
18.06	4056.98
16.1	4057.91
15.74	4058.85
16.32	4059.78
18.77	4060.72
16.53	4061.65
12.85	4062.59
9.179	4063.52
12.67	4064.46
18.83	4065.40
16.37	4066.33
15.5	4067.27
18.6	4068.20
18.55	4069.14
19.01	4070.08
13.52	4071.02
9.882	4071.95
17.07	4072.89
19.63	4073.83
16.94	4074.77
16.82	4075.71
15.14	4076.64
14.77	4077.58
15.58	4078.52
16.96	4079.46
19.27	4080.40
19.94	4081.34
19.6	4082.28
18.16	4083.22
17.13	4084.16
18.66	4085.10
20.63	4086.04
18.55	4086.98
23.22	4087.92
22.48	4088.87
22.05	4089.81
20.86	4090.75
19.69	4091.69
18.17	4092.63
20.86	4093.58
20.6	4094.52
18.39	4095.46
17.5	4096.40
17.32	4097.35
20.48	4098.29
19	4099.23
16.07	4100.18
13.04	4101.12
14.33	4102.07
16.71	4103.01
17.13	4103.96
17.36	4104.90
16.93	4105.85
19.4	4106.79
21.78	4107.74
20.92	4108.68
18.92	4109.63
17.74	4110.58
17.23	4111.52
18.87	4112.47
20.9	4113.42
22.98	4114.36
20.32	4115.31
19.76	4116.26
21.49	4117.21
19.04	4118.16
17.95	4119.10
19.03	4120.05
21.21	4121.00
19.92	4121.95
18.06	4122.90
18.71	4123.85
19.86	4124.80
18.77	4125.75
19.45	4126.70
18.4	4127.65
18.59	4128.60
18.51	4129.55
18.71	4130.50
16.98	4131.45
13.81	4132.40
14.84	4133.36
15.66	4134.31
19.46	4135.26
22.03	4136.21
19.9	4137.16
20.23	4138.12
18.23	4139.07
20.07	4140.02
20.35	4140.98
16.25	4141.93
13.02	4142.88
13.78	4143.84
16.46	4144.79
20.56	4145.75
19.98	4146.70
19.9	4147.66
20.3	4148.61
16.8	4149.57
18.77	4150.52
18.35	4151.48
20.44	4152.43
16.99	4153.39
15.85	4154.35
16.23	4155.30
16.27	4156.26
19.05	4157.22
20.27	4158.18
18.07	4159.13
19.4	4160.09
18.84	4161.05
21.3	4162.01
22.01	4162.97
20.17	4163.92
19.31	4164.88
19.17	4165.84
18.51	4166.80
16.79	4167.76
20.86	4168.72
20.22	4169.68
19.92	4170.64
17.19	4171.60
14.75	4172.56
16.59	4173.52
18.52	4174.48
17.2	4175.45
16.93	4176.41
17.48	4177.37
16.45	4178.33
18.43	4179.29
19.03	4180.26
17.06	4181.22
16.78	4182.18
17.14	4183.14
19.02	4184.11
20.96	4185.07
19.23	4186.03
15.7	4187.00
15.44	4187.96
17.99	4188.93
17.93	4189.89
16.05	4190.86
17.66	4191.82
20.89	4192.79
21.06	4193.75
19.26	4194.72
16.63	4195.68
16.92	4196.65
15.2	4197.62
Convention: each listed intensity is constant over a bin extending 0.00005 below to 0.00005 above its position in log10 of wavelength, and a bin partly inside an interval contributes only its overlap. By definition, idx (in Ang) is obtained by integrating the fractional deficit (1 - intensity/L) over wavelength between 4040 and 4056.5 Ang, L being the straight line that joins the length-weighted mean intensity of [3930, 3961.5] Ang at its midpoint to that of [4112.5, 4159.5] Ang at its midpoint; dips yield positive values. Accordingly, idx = -3.4 Ang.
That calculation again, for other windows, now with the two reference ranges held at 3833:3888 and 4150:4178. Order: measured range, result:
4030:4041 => -2.5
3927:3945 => 8.2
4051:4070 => -2.6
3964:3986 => 3.7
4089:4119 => -4.8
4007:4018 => -3.8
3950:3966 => 0.3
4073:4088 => -2.4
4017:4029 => -4.2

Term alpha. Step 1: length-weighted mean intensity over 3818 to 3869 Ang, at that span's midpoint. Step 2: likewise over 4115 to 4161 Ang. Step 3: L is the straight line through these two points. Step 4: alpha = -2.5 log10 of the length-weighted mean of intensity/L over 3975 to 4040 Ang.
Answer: -0.24 mag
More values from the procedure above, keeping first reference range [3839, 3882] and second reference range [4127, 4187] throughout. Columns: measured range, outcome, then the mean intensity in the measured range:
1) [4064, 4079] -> -0.061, 16.2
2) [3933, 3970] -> 0.290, 8.55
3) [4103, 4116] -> -0.156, 19.2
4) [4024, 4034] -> -0.223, 17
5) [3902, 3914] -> -0.247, 12.1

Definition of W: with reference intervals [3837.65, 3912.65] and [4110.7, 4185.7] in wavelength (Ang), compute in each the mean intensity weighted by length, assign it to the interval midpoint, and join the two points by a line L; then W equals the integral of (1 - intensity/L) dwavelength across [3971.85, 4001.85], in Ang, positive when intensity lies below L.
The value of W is -4.65 Ang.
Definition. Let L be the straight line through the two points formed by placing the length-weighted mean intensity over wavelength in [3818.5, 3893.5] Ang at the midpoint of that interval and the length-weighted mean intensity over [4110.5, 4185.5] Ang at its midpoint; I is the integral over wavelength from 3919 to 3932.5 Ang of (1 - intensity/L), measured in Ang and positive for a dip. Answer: 3.82 Ang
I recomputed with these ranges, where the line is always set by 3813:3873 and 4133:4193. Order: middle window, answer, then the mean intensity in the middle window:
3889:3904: -4.2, 11.4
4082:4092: -2.9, 20.1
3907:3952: 3.9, 9.15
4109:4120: -2.0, 19.6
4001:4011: -3.1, 16.7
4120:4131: -1.4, 19.1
